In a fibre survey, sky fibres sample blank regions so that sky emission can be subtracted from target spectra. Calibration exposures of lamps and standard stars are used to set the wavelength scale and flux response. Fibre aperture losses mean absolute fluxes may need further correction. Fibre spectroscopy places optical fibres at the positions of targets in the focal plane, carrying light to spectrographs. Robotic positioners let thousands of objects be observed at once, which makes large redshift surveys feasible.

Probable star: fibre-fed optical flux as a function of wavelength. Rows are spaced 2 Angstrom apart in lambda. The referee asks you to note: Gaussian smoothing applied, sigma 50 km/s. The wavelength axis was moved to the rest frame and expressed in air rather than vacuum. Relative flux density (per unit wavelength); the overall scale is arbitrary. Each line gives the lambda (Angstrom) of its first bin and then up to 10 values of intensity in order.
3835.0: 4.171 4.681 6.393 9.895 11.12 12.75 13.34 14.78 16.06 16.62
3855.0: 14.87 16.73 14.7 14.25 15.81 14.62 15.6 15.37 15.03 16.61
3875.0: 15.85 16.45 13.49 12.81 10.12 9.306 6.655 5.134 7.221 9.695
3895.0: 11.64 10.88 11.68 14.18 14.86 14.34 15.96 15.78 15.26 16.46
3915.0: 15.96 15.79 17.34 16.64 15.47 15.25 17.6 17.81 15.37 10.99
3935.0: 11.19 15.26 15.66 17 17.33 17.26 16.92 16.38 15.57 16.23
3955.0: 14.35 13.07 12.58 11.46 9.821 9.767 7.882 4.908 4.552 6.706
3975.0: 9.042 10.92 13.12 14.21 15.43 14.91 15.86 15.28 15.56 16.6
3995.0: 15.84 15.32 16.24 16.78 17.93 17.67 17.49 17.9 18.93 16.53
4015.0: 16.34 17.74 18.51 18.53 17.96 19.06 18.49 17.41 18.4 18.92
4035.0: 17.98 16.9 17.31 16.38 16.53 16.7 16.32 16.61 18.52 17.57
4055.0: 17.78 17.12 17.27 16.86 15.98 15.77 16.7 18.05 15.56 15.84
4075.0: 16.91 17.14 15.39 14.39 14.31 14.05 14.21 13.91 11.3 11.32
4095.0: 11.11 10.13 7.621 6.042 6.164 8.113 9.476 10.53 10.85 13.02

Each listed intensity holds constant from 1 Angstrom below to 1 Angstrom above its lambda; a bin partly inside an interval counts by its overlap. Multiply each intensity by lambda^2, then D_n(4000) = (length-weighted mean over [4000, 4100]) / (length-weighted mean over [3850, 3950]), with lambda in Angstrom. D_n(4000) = 1.22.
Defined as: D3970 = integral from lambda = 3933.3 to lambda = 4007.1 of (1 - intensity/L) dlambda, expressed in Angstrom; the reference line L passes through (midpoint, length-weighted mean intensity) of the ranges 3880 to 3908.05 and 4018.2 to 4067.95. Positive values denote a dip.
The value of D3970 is 2.6 Angstrom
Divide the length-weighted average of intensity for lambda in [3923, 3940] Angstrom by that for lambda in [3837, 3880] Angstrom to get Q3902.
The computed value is 1.06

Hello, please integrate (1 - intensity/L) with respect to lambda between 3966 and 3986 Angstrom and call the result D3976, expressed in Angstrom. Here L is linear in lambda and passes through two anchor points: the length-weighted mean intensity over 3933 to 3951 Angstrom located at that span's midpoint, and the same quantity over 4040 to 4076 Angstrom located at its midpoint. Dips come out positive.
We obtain 7.3 Angstrom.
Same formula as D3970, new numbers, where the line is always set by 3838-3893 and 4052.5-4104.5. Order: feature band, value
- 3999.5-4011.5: -3.5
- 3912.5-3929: -3.9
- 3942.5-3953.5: -2.6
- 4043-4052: -2.0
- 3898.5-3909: -1.0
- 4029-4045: -4.1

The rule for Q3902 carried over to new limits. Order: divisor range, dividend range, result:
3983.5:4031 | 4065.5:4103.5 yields 0.78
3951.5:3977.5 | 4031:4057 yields 1.70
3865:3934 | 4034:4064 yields 1.24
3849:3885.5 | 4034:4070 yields 1.15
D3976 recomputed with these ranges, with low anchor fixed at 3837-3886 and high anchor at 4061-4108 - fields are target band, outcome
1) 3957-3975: 6.3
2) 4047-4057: -3.2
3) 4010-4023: -4.4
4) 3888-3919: 1.0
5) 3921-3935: -1.8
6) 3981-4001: -3.5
